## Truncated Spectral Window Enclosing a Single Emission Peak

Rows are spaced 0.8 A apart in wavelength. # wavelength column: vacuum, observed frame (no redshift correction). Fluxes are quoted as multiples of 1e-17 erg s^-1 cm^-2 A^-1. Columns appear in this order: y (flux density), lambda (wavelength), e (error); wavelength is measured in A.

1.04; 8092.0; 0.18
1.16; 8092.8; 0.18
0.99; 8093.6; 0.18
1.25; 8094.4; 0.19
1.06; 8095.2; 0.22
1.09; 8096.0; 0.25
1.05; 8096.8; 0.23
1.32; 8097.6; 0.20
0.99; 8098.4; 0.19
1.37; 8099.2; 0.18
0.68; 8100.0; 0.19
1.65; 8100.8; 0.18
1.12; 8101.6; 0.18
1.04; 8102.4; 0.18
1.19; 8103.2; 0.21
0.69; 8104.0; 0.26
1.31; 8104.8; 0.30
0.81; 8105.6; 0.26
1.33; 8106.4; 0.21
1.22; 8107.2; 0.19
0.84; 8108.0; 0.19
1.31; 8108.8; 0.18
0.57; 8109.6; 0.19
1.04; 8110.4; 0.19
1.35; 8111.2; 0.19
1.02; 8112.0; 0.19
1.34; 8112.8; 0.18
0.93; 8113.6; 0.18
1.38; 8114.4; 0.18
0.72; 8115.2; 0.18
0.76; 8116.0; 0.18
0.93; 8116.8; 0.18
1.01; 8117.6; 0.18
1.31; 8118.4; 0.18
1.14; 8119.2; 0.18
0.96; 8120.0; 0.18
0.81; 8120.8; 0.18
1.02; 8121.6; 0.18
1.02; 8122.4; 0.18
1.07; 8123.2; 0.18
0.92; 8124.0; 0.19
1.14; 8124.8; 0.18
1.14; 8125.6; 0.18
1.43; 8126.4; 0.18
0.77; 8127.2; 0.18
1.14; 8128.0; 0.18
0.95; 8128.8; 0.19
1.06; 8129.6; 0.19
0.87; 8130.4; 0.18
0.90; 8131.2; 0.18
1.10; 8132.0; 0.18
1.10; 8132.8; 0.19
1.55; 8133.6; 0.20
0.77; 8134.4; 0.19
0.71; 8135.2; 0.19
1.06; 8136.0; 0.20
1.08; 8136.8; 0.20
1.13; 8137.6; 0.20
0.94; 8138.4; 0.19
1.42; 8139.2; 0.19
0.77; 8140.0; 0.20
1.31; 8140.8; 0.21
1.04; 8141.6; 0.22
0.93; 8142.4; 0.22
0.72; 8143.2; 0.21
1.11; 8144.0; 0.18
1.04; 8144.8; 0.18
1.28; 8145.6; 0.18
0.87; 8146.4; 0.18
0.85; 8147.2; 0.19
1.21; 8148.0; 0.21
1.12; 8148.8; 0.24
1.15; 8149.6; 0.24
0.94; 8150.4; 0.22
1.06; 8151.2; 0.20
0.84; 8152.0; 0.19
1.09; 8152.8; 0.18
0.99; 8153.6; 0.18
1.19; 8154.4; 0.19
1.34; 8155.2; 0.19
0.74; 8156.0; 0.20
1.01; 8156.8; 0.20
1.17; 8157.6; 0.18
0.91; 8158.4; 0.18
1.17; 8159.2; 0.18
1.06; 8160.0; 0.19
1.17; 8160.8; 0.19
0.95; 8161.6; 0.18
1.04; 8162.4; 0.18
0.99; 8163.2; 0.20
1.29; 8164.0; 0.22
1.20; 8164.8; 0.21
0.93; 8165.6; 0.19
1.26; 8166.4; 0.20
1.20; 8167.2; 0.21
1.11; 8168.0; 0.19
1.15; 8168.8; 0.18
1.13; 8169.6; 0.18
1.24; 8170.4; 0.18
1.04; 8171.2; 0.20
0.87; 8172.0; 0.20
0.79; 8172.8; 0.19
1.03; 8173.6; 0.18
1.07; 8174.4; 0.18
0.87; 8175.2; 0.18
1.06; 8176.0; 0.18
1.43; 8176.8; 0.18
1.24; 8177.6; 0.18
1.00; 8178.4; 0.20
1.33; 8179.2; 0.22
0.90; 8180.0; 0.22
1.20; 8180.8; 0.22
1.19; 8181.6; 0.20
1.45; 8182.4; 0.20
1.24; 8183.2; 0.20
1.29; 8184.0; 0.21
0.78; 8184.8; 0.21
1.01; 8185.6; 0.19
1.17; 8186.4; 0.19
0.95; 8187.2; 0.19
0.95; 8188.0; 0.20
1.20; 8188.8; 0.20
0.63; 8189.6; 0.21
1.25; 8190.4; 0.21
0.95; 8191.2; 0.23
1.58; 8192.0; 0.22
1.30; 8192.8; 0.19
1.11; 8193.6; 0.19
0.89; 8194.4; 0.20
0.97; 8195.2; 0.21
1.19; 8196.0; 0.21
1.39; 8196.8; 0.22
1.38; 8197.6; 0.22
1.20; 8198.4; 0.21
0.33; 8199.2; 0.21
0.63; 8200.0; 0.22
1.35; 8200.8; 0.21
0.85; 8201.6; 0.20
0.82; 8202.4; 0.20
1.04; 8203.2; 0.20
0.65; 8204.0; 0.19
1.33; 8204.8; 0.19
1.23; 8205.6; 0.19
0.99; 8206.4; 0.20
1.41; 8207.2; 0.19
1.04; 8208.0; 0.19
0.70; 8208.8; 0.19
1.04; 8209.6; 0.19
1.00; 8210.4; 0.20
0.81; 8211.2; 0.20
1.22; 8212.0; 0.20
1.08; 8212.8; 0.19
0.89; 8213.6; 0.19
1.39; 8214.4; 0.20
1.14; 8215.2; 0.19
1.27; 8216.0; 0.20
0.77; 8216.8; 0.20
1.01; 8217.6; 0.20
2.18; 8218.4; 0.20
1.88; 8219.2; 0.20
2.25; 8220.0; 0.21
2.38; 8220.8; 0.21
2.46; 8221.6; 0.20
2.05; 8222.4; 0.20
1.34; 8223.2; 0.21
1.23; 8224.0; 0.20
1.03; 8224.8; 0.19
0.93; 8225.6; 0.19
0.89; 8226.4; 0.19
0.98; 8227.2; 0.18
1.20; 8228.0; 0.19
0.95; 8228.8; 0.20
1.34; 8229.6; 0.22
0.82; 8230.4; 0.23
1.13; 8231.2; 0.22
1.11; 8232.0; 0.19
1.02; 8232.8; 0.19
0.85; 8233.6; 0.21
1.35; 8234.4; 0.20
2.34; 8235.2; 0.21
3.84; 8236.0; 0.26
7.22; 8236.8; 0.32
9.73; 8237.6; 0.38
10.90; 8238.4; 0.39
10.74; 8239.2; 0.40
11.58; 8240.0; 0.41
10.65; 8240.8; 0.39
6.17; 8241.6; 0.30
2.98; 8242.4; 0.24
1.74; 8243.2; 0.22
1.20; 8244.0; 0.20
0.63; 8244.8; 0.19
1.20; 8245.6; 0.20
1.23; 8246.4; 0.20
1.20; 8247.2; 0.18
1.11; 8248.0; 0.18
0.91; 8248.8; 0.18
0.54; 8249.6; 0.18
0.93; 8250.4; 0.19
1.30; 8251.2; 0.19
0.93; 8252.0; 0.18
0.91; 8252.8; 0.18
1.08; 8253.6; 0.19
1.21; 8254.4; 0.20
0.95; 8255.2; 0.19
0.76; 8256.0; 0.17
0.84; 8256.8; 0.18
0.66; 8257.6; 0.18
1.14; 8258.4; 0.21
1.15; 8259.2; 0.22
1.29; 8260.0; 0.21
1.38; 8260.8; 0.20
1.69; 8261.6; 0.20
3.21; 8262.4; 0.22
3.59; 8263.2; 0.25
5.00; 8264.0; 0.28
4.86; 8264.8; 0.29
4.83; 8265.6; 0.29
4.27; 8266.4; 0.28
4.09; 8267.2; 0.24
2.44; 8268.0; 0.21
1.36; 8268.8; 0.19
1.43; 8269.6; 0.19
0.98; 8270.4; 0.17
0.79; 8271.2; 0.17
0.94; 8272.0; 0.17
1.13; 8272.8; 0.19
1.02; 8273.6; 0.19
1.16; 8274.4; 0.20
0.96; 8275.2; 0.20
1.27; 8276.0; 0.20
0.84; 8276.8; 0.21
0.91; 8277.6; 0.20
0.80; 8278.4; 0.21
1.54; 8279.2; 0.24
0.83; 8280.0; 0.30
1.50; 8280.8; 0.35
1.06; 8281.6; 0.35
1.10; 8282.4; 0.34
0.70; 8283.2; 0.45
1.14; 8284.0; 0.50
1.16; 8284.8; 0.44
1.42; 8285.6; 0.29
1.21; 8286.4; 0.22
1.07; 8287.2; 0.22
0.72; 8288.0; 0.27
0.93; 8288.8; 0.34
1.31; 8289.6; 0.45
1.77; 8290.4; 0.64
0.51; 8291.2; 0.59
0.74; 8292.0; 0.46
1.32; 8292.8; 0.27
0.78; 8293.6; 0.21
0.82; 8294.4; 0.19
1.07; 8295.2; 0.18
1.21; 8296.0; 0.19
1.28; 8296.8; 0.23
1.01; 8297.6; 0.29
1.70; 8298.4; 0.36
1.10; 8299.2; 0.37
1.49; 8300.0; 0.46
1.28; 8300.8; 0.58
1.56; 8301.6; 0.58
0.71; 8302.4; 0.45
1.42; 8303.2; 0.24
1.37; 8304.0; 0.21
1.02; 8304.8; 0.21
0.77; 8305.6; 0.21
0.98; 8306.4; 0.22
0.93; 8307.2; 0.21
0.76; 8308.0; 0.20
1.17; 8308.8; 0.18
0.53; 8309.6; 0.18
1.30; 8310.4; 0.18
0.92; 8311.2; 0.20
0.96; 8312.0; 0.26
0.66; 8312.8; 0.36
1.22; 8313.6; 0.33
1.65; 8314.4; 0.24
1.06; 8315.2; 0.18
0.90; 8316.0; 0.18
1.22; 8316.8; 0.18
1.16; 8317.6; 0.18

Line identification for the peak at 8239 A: Halpha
